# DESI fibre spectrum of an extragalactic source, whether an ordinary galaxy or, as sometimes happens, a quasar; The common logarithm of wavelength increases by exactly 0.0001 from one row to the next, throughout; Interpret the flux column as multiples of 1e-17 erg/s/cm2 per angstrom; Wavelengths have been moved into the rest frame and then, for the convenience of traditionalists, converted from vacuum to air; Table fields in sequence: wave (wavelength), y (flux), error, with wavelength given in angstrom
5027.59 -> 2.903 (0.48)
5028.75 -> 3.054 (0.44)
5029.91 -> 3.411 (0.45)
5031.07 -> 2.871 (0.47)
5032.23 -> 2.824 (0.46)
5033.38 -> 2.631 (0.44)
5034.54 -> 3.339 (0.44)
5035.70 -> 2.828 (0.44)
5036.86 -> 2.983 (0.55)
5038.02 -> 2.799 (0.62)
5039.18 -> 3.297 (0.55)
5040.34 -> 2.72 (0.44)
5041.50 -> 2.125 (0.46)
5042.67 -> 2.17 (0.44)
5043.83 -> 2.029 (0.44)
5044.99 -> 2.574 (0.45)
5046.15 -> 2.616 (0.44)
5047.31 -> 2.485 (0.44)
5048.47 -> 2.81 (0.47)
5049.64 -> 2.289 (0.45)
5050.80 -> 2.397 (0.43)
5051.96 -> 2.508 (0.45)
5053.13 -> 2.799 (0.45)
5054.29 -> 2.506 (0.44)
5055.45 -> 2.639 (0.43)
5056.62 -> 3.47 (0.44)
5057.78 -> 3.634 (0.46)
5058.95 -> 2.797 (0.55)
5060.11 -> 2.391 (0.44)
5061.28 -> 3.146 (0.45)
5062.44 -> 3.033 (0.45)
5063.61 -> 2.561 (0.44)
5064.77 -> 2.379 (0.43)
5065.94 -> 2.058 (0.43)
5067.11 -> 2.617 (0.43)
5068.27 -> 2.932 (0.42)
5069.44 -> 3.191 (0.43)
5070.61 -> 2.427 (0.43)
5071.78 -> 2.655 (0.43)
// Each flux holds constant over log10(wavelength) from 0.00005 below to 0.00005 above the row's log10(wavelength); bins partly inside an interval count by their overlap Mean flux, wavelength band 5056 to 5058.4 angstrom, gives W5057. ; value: 3.52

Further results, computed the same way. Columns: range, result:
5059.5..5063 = 2.86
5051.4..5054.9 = 2.61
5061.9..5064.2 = 2.79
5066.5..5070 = 2.91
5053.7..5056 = 2.58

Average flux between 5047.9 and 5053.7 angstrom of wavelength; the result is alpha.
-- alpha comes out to 2.56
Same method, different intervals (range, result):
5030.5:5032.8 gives 2.85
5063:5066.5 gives 2.34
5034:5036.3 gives 3.08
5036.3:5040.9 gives 2.95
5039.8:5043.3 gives 2.32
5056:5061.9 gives 3.08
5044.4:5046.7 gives 2.6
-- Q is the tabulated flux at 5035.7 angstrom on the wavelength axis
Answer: 2.828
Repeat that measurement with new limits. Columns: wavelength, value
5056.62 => 3.47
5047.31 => 2.485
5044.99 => 2.574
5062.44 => 3.033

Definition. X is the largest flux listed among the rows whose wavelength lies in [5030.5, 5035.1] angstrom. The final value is 3.339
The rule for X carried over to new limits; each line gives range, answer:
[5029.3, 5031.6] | 3.411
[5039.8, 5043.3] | 2.72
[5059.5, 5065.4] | 3.146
